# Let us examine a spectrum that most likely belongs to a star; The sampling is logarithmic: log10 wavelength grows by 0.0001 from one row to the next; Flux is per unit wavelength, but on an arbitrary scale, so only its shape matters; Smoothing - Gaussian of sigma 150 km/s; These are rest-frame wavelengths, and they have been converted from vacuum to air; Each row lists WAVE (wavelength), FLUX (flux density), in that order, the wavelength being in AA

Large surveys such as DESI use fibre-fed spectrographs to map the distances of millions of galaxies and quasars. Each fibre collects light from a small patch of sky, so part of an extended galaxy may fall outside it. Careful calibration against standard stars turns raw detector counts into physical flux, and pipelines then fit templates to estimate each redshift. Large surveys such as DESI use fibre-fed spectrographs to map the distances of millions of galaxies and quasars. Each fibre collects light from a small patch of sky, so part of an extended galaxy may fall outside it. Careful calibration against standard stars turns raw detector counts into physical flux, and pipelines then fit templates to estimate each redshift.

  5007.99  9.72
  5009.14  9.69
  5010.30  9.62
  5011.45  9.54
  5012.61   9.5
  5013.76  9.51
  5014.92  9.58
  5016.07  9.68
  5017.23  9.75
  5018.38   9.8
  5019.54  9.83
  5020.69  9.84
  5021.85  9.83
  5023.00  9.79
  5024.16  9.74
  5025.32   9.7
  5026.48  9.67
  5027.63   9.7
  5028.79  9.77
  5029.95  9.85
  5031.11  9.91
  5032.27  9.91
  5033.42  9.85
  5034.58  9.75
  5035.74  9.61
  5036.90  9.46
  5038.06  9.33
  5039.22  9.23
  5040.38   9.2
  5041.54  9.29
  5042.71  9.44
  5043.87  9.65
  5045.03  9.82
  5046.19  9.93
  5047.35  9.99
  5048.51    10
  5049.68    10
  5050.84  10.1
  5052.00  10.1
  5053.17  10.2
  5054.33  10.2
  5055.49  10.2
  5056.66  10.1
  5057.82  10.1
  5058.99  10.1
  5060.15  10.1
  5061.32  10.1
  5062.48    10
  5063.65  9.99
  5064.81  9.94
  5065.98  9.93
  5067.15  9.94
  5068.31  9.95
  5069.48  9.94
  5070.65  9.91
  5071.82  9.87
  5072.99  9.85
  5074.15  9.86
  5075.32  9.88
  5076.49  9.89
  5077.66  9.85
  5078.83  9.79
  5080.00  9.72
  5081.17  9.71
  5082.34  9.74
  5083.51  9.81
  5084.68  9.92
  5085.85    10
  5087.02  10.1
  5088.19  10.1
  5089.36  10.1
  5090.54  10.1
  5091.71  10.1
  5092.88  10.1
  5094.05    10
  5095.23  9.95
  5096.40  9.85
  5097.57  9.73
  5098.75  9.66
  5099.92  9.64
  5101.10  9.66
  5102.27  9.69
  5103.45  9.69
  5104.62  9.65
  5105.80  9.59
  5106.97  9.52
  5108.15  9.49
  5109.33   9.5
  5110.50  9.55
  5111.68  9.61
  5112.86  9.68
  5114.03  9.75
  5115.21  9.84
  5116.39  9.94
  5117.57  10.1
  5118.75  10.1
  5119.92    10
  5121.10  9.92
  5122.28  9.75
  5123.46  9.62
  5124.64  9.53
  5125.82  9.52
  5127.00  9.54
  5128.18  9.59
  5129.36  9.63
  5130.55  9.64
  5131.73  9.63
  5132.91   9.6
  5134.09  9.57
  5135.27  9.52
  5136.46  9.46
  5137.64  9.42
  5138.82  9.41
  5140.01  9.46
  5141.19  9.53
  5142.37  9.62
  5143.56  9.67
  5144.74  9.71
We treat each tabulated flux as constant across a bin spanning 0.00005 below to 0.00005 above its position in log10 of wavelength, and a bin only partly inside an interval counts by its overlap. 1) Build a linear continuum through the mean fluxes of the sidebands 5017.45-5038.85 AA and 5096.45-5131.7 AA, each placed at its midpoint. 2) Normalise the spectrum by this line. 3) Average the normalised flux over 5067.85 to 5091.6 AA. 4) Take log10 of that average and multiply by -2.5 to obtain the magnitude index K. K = -0.021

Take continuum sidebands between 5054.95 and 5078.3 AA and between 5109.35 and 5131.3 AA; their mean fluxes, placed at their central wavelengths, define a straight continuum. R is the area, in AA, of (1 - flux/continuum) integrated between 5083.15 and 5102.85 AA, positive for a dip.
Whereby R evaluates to -0.1 AA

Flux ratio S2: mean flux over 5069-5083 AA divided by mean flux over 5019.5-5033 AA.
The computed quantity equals 1.00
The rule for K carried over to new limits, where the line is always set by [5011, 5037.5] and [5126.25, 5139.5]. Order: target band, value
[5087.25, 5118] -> -0.02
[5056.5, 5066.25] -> -0.04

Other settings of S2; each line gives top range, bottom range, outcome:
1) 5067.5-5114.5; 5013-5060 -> 1.00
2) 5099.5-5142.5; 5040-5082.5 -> 0.97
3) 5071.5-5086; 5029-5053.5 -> 1.01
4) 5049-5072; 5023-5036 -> 1.03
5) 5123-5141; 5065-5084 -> 0.97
